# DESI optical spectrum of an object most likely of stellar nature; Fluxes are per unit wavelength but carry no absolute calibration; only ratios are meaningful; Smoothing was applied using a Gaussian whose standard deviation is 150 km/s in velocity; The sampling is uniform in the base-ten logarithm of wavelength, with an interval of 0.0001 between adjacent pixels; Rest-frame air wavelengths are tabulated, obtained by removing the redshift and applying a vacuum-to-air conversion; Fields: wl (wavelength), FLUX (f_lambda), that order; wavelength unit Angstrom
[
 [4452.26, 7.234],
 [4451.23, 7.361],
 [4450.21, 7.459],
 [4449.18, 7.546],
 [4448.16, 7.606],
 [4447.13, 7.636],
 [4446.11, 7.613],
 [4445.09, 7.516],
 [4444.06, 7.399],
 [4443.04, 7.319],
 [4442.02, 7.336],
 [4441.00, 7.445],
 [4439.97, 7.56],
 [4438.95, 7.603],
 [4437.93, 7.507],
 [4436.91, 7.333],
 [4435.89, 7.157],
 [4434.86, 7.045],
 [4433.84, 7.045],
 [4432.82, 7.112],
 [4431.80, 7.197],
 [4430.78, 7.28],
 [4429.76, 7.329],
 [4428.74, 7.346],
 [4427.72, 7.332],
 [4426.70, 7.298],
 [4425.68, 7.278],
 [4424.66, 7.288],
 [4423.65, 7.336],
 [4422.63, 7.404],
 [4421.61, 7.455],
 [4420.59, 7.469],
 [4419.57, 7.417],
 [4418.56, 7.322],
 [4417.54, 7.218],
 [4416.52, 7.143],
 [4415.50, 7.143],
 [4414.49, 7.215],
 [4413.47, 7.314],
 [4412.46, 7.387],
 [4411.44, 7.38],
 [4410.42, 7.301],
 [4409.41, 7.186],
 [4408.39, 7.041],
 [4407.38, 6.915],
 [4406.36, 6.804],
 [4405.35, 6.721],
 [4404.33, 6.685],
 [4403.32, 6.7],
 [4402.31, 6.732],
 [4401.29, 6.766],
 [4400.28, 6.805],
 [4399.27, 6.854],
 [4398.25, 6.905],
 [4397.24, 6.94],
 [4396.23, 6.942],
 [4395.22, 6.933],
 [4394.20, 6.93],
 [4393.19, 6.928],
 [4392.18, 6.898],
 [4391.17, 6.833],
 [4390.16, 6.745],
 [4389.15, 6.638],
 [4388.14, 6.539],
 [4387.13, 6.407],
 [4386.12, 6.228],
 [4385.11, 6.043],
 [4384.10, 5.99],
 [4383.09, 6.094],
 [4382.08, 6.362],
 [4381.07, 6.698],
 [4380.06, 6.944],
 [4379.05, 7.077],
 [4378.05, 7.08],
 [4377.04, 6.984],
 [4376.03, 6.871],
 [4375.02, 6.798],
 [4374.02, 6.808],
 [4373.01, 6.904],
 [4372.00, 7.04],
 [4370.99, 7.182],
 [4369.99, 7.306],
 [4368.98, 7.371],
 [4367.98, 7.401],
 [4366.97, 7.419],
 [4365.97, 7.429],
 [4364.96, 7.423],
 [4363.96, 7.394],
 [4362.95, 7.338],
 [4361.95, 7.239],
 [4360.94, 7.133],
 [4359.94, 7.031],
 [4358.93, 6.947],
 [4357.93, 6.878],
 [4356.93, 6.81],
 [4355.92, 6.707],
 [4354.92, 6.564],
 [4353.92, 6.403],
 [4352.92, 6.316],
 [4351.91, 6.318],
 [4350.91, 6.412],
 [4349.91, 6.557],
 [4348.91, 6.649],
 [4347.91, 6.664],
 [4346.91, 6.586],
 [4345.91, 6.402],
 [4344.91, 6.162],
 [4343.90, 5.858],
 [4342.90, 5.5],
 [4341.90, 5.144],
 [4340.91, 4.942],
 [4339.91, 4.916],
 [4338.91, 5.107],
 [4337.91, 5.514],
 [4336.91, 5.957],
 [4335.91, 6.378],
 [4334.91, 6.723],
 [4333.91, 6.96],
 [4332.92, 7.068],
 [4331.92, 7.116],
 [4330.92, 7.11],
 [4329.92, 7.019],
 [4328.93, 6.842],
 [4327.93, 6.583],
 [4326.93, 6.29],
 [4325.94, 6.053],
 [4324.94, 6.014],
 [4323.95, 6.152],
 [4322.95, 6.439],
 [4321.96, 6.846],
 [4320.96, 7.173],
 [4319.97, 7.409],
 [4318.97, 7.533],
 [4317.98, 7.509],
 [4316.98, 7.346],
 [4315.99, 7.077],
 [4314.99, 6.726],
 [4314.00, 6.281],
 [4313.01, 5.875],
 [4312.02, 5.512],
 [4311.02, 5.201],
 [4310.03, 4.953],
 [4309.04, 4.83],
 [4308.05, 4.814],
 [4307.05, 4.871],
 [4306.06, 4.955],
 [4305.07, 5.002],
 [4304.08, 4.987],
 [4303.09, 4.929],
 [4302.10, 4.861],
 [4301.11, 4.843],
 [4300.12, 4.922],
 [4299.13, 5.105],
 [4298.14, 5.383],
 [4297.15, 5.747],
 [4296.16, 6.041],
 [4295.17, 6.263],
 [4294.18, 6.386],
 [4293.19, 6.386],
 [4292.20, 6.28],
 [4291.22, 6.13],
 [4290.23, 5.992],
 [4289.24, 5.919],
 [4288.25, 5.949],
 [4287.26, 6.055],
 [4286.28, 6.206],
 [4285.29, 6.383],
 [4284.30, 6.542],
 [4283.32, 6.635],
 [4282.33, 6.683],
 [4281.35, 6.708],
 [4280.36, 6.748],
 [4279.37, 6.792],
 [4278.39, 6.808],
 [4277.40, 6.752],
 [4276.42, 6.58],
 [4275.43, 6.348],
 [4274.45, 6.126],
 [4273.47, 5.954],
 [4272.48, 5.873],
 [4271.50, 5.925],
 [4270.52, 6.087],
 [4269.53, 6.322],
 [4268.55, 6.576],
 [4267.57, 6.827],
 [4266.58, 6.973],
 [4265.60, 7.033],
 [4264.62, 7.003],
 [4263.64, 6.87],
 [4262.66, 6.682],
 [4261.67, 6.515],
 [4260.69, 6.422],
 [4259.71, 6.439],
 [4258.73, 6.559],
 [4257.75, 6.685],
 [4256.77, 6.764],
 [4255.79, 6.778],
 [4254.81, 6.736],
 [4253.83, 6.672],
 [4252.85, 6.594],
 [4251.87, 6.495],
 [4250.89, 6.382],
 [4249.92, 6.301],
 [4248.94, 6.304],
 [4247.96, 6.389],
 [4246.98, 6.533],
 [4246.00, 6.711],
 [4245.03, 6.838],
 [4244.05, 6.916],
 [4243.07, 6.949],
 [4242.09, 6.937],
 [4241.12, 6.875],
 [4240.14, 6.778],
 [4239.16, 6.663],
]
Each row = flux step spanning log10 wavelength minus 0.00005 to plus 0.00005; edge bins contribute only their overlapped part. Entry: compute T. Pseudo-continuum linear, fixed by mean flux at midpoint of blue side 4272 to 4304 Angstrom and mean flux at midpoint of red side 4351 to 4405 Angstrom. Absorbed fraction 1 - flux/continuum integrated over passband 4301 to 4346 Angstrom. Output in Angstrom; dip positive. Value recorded 2.3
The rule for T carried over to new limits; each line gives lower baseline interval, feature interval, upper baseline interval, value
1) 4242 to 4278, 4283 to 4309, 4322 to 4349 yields 3.1 Angstrom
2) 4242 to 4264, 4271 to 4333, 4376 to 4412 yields 4.9 Angstrom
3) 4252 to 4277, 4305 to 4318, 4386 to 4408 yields 1.7 Angstrom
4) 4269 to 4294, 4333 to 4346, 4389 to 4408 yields 1.5 Angstrom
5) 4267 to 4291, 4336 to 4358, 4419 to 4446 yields 2.3 Angstrom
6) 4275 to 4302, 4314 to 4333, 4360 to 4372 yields -0.5 Angstrom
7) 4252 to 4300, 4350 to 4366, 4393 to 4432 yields -0.1 Angstrom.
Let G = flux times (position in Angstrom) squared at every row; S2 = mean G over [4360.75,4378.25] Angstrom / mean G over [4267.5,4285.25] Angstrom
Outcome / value 1.16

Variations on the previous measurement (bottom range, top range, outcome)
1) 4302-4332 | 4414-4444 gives 1.25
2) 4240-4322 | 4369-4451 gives 1.20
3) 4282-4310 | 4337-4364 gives 1.15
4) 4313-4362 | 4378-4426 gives 1.10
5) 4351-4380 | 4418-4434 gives 1.07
